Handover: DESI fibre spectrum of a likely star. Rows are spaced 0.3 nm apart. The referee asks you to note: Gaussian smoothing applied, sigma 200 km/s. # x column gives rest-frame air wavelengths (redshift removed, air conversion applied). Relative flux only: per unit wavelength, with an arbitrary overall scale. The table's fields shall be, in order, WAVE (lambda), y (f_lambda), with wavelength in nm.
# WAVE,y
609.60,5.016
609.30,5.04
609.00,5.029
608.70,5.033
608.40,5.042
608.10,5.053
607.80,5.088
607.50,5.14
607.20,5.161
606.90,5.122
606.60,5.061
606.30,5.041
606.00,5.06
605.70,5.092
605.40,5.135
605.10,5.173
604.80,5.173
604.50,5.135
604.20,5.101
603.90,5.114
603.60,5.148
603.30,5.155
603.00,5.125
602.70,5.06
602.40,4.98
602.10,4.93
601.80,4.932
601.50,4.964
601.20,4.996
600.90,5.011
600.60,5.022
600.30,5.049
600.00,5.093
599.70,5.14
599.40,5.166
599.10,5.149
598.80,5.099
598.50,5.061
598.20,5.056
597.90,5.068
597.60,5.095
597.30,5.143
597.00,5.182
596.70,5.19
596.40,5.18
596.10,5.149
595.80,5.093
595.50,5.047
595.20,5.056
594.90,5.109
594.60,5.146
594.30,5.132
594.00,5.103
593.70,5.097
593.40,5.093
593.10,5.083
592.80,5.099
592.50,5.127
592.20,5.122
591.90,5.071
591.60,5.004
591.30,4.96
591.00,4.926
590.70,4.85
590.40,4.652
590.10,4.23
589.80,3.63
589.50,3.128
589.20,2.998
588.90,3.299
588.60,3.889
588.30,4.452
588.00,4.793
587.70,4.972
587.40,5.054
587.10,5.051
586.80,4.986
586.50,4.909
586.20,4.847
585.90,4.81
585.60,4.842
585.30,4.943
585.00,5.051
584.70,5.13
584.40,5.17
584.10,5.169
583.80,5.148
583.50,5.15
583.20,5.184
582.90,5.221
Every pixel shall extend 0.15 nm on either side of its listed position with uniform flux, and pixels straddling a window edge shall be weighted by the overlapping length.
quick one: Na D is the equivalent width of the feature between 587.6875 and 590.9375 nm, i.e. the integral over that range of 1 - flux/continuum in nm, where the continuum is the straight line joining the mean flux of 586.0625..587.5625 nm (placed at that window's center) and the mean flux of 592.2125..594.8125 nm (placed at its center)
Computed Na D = 0.62 nm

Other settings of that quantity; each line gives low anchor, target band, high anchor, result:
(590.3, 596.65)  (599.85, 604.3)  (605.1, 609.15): 0.03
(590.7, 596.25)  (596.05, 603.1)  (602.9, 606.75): 0.03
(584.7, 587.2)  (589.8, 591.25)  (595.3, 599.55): 0.13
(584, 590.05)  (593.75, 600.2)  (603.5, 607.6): -0.35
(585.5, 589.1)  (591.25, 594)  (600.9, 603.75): -0.18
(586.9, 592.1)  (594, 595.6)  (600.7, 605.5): -0.15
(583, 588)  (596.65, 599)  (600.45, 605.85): -0.03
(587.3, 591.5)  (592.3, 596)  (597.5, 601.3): -0.35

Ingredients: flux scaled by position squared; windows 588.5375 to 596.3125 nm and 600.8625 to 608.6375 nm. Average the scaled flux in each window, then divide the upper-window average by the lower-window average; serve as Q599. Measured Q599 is 1.1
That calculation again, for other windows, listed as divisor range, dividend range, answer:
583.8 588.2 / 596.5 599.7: 1.07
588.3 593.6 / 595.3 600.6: 1.17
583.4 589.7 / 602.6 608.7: 1.17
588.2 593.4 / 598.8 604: 1.17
